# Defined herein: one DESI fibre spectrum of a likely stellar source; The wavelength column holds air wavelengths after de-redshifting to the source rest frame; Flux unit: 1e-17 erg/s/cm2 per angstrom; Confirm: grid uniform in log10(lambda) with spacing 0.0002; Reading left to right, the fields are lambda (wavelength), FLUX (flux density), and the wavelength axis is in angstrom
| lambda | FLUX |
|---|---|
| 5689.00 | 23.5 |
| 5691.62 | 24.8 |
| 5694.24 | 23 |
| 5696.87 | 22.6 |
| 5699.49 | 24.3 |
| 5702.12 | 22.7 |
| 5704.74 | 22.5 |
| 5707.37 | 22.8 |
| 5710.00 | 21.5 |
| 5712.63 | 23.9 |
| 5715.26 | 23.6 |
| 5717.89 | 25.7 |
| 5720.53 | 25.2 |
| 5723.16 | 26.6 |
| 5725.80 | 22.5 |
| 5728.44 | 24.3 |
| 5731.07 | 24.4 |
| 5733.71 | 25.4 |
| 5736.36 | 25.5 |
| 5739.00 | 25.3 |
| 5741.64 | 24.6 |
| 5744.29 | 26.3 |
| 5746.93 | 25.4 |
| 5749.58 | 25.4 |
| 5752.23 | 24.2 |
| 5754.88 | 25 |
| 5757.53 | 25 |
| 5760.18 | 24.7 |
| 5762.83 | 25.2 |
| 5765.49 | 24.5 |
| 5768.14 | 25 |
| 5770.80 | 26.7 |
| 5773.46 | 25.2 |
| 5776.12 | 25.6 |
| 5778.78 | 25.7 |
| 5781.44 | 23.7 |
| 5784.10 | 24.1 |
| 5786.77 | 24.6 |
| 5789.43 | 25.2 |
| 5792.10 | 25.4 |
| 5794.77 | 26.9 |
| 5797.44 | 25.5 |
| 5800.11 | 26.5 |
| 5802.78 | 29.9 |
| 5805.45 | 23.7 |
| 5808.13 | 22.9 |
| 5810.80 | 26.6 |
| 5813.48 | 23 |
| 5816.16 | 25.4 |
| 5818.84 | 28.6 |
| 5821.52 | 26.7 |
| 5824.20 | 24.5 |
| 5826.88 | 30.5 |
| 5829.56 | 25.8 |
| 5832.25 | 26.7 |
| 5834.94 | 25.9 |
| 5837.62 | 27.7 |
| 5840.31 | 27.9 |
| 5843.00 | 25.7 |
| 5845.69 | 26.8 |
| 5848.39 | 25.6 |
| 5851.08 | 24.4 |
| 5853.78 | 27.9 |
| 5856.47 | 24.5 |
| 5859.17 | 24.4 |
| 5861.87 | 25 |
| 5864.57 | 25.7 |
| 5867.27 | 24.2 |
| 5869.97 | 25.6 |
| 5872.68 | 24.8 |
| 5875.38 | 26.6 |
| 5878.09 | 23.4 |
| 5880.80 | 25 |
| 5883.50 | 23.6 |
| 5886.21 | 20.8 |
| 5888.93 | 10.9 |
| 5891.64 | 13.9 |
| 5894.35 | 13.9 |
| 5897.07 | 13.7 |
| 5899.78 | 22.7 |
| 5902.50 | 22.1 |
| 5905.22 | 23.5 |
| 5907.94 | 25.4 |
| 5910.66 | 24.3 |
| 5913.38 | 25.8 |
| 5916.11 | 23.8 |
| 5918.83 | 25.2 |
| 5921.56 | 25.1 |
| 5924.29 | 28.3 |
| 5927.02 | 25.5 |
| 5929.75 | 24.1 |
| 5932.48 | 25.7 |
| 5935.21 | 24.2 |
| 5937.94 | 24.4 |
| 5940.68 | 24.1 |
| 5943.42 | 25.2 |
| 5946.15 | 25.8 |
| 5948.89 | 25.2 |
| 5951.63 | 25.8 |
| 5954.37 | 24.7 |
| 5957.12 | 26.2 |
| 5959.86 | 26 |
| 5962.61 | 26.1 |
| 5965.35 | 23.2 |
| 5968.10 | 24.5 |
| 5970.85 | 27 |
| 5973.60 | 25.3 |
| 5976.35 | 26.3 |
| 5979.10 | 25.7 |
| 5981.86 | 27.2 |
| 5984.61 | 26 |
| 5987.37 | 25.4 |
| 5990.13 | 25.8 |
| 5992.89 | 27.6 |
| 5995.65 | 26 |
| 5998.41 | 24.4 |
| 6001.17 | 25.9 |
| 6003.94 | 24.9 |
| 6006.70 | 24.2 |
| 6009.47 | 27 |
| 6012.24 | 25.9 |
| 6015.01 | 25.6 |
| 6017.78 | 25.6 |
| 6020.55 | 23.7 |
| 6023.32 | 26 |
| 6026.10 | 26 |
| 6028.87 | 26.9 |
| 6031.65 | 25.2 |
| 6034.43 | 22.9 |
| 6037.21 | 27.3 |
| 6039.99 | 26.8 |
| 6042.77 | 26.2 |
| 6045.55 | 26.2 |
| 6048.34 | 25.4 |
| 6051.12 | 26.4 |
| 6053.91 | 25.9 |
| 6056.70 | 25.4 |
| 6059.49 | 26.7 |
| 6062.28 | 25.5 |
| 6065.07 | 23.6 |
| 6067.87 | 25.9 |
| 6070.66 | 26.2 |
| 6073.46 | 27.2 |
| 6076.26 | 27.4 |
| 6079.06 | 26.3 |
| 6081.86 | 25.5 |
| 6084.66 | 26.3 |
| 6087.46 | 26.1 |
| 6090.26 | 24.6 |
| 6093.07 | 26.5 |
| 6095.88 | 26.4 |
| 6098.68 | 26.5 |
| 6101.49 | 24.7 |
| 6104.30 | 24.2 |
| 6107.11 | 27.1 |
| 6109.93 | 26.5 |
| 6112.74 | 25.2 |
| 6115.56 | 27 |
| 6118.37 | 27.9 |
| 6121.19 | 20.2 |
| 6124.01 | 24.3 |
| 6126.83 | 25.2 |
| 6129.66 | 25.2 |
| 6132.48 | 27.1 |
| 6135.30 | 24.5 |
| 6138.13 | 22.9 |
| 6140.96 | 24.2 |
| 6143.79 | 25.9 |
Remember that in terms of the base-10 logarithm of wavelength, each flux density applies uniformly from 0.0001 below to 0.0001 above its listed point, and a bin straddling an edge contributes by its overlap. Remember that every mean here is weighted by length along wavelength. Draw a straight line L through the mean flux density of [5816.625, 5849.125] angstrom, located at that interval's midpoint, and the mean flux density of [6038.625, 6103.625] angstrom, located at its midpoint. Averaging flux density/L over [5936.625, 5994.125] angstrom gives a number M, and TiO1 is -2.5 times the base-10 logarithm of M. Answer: 0.032 mag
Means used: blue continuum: 26.9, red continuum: 26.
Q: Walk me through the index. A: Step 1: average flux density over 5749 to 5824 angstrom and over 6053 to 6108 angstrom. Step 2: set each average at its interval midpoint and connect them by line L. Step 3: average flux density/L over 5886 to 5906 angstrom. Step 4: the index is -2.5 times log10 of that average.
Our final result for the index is 0.42 mag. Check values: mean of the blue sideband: 25.4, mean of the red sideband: 25.9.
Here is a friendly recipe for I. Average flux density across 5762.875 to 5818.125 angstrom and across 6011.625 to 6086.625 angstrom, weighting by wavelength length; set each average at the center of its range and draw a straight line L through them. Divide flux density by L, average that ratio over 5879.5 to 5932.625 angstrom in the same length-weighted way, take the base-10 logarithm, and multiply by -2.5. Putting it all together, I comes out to 0.16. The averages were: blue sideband 25.3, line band 22.1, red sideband 25.9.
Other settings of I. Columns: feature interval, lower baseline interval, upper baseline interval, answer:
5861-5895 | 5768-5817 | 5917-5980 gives 0.16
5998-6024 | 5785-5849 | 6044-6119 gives 0.03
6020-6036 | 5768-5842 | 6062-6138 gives 0.02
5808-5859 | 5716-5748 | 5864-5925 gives -0.12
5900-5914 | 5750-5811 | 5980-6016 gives 0.07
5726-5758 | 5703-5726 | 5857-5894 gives -0.06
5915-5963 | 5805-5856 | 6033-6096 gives 0.03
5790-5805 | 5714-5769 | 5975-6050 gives -0.06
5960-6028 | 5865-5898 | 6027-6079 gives -0.07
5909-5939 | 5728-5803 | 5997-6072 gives 0.01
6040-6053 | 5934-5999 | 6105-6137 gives -0.03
